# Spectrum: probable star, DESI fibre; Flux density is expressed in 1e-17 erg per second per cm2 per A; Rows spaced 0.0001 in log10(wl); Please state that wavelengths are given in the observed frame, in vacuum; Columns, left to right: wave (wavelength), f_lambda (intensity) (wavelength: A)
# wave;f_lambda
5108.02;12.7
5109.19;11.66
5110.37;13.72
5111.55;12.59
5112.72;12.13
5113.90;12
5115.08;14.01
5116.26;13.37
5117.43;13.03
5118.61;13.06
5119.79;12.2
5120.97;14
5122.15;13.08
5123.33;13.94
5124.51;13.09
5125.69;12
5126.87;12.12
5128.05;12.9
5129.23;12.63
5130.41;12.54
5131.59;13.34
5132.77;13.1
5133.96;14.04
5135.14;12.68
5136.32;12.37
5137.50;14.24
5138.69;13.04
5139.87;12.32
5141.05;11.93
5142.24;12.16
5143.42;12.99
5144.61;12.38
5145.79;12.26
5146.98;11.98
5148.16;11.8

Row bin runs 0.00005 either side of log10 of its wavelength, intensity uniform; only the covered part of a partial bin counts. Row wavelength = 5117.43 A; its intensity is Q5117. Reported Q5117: 13.03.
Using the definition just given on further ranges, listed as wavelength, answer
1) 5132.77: 13.1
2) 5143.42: 12.99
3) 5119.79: 12.2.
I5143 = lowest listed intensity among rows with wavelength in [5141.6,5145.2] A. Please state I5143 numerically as 12.16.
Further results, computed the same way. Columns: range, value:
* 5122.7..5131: 12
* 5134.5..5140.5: 12.32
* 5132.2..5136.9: 12.37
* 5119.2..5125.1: 12.2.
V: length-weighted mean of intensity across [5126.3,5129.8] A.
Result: 12.6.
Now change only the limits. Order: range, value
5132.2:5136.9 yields 13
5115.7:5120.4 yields 12.9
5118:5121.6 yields 13.1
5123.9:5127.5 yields 12.4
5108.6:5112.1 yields 12.7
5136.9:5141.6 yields 12.9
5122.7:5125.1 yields 13.5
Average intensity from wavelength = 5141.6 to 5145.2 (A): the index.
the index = 12.5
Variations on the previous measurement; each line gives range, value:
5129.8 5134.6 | 13.2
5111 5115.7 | 12.7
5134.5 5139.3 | 13.1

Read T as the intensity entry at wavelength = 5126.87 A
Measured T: 12.12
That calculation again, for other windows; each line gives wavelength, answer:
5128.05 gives 12.9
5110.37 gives 13.72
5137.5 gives 14.24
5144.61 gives 12.38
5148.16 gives 11.8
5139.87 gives 12.32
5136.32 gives 12.37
